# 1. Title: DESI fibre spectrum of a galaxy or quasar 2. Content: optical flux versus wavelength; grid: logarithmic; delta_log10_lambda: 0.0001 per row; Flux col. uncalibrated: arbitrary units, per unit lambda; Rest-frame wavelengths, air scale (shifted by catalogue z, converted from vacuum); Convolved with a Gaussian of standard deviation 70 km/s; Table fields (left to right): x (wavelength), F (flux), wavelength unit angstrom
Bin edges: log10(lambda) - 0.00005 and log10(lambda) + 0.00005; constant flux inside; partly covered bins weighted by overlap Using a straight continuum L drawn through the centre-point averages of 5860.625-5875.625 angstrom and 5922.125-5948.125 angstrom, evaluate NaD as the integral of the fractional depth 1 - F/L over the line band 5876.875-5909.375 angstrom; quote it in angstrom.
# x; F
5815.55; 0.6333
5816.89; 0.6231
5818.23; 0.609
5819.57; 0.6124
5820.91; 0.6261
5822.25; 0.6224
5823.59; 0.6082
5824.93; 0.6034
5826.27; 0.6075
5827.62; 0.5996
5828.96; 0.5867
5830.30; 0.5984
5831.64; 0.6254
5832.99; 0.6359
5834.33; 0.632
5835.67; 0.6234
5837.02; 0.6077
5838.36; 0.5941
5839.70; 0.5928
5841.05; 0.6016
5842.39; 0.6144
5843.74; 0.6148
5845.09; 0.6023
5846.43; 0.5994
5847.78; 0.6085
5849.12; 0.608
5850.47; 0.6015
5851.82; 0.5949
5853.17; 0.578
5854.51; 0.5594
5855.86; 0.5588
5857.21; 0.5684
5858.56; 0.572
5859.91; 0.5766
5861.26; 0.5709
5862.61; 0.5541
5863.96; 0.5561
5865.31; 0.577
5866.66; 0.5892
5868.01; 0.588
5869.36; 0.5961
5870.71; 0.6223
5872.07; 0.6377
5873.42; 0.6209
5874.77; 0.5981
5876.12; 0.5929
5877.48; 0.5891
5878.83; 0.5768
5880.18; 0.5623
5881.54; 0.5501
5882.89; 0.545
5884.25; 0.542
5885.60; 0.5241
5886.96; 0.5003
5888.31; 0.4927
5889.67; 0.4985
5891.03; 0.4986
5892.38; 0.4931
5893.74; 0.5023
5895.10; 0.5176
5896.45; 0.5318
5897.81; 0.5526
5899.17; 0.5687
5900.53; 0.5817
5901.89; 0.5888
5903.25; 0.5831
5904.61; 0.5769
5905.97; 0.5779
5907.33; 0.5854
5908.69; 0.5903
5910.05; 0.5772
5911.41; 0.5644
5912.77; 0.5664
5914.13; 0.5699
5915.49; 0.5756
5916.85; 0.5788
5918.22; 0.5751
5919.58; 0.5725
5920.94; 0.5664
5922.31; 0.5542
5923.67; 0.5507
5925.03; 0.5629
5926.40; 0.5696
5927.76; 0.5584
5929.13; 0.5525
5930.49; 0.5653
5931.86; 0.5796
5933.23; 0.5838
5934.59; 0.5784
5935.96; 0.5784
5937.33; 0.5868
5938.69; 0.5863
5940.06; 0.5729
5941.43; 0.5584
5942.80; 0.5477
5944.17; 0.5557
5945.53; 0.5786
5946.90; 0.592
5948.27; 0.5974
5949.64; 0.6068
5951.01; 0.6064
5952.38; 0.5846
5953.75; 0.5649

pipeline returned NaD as 2.0 angstrom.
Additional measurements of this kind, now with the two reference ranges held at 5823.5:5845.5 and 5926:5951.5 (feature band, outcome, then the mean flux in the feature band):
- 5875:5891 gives 1.4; 0.543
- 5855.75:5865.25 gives 0.5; 0.566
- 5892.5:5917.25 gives 1.0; 0.564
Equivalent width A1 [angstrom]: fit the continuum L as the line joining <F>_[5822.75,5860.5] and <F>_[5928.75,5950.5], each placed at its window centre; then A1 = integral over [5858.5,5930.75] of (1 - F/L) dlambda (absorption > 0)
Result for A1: 2.9 angstrom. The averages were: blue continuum 0.599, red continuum 0.577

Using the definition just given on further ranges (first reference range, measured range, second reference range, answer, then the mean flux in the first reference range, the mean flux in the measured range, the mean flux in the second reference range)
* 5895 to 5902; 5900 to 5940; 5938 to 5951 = -0.4 angstrom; 0.558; 0.574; 0.579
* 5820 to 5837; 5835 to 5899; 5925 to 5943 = 2.9 angstrom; 0.614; 0.571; 0.571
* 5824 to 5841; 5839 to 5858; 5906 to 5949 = 0.3 angstrom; 0.609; 0.593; 0.572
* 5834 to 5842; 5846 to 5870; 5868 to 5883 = 0.8 angstrom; 0.608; 0.581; 0.592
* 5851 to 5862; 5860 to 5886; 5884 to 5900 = -1.5 angstrom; 0.572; 0.579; 0.519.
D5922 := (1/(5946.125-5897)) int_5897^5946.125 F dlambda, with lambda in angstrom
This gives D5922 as 0.571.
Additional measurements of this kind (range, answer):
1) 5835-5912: 0.573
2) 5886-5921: 0.553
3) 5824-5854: 0.606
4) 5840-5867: 0.585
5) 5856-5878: 0.587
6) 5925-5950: 0.574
